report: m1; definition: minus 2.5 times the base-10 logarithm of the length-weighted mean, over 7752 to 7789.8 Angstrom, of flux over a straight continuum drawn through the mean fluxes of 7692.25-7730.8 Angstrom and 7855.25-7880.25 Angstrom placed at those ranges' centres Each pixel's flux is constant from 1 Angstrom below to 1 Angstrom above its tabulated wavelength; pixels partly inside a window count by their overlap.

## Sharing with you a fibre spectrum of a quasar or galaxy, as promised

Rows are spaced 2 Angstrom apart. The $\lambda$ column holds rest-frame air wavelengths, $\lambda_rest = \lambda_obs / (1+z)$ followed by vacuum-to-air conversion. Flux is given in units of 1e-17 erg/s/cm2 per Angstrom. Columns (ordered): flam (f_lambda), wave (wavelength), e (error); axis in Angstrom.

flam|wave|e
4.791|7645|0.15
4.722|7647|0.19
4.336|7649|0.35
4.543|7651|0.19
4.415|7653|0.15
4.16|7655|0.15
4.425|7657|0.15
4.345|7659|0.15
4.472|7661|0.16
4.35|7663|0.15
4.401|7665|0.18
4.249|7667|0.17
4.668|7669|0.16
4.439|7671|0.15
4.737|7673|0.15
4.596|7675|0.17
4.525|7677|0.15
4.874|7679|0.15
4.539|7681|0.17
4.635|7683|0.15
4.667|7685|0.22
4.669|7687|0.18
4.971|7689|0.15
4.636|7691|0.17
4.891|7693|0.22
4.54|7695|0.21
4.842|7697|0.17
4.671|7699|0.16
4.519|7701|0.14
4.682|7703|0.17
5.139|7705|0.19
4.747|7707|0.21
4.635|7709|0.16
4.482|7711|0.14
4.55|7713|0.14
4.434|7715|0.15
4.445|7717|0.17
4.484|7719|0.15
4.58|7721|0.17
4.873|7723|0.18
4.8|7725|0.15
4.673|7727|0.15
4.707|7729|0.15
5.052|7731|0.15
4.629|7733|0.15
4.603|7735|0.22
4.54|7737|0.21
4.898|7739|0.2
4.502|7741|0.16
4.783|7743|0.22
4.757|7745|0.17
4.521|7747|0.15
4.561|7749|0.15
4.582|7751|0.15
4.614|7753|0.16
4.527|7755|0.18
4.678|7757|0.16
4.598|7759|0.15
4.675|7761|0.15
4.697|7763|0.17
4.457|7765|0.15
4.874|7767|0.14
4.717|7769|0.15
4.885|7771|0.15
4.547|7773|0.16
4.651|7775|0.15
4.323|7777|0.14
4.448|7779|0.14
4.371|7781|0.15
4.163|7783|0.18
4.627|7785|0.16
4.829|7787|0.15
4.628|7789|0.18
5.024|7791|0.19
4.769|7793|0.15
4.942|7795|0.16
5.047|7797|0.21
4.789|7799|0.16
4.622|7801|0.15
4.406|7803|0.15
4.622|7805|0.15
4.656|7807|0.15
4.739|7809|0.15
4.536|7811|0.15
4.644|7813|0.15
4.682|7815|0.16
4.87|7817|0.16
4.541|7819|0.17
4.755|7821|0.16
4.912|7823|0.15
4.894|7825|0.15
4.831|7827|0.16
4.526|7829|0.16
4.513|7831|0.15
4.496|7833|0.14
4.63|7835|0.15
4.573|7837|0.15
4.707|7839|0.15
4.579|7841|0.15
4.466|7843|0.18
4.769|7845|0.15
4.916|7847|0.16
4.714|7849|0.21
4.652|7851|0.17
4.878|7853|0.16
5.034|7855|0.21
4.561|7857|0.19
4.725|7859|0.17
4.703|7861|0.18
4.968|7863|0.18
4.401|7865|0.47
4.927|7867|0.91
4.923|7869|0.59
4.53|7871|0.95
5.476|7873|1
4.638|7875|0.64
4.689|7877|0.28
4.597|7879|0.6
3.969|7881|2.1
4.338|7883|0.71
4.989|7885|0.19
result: 0.03 mag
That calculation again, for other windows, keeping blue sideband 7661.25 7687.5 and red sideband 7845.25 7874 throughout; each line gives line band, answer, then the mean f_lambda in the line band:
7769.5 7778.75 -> 0.02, 4.6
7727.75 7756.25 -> 0.00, 4.66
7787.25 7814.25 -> 0.00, 4.73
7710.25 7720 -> 0.03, 4.48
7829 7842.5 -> 0.05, 4.57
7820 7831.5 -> 0.00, 4.75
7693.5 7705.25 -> -0.03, 4.71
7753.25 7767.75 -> 0.01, 4.64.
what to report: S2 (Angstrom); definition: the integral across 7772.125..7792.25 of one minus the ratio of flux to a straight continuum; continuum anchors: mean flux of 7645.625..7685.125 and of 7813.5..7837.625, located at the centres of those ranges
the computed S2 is 0.3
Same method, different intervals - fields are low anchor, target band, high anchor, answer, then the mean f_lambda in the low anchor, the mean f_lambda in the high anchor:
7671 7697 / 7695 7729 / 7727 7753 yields 0.2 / 4.69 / 4.68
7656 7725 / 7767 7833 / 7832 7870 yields 0.2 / 4.61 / 4.72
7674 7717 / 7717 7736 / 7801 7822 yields -0.1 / 4.67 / 4.64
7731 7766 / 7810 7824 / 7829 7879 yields 0.0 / 4.64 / 4.72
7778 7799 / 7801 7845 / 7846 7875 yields 0.9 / 4.69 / 4.81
